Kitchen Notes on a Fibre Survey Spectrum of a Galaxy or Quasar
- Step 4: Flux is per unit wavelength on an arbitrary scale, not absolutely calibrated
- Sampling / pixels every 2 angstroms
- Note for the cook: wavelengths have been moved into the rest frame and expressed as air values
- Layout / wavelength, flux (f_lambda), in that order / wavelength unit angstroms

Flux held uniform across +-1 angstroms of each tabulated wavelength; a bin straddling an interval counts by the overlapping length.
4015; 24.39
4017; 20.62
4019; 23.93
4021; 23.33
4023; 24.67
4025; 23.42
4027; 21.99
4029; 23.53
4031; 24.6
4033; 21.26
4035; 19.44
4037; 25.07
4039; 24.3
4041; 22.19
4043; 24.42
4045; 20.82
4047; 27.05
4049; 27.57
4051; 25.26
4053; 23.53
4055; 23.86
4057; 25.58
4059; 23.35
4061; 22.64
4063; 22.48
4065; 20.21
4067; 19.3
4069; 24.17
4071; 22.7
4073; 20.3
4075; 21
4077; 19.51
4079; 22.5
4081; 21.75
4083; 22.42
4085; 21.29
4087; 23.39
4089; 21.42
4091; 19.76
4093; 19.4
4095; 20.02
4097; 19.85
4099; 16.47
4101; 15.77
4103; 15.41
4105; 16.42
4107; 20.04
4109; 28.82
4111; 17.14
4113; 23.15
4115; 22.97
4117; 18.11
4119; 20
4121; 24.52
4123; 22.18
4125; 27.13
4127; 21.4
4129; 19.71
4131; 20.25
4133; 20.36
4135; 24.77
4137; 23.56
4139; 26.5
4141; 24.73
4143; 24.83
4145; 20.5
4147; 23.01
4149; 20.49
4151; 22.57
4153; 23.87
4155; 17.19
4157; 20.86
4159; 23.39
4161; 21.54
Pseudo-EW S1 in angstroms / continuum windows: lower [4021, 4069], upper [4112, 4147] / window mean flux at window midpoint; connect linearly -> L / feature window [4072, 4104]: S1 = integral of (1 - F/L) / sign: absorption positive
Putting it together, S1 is 4.1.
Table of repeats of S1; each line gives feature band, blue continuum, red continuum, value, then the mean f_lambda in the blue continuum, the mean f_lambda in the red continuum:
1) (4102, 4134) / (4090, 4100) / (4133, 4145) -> 0.9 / 19.1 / 24.1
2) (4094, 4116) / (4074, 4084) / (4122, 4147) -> 2.5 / 21.4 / 23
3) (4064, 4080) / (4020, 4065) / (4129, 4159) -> 1.4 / 23.6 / 22.3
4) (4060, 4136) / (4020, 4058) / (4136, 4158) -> 6.9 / 23.8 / 22.6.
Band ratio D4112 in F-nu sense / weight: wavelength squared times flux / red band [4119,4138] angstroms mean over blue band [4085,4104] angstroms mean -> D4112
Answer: 1.19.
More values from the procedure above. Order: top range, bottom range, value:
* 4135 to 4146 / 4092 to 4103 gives 1.36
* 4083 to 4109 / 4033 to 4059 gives 0.84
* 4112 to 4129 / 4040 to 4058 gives 0.94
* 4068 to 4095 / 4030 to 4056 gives 0.92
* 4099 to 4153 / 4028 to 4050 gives 0.96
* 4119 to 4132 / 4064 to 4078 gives 1.09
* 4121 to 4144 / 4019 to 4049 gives 1.04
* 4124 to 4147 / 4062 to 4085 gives 1.11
